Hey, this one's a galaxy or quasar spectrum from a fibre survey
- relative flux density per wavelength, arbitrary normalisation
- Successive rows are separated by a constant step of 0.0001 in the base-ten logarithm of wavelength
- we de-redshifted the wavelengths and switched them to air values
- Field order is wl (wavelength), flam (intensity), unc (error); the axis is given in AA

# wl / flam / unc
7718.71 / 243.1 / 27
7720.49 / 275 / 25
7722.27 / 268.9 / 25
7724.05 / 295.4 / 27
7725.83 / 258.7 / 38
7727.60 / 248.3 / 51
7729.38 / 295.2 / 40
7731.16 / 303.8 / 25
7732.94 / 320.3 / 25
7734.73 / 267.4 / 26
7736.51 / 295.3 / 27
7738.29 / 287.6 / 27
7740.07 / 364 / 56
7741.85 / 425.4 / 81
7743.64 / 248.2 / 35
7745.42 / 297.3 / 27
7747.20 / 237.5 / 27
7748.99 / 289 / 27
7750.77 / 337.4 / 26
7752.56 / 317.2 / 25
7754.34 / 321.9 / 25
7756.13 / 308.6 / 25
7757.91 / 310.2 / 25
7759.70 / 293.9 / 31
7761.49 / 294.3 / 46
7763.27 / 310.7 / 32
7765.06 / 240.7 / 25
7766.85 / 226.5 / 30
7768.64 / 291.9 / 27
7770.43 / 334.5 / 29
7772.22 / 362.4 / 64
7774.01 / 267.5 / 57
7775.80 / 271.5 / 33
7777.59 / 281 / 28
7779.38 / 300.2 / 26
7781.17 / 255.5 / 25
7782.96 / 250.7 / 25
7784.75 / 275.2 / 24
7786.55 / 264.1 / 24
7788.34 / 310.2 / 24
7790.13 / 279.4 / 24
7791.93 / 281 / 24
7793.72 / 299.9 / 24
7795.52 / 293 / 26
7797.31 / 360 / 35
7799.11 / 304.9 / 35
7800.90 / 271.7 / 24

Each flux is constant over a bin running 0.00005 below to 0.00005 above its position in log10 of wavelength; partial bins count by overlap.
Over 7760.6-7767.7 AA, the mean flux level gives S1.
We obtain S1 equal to 268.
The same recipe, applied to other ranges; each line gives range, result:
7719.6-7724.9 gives 279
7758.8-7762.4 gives 294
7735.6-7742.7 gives 343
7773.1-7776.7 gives 270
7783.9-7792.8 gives 282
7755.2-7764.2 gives 303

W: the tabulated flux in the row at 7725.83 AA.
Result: 258.7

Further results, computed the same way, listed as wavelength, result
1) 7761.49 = 294.3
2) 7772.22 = 362.4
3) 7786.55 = 264.1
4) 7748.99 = 289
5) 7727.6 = 248.3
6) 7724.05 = 295.4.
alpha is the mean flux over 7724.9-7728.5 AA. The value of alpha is 255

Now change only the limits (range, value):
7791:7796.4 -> 291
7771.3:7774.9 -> 315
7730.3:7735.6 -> 297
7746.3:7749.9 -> 264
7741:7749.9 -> 299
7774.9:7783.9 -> 272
